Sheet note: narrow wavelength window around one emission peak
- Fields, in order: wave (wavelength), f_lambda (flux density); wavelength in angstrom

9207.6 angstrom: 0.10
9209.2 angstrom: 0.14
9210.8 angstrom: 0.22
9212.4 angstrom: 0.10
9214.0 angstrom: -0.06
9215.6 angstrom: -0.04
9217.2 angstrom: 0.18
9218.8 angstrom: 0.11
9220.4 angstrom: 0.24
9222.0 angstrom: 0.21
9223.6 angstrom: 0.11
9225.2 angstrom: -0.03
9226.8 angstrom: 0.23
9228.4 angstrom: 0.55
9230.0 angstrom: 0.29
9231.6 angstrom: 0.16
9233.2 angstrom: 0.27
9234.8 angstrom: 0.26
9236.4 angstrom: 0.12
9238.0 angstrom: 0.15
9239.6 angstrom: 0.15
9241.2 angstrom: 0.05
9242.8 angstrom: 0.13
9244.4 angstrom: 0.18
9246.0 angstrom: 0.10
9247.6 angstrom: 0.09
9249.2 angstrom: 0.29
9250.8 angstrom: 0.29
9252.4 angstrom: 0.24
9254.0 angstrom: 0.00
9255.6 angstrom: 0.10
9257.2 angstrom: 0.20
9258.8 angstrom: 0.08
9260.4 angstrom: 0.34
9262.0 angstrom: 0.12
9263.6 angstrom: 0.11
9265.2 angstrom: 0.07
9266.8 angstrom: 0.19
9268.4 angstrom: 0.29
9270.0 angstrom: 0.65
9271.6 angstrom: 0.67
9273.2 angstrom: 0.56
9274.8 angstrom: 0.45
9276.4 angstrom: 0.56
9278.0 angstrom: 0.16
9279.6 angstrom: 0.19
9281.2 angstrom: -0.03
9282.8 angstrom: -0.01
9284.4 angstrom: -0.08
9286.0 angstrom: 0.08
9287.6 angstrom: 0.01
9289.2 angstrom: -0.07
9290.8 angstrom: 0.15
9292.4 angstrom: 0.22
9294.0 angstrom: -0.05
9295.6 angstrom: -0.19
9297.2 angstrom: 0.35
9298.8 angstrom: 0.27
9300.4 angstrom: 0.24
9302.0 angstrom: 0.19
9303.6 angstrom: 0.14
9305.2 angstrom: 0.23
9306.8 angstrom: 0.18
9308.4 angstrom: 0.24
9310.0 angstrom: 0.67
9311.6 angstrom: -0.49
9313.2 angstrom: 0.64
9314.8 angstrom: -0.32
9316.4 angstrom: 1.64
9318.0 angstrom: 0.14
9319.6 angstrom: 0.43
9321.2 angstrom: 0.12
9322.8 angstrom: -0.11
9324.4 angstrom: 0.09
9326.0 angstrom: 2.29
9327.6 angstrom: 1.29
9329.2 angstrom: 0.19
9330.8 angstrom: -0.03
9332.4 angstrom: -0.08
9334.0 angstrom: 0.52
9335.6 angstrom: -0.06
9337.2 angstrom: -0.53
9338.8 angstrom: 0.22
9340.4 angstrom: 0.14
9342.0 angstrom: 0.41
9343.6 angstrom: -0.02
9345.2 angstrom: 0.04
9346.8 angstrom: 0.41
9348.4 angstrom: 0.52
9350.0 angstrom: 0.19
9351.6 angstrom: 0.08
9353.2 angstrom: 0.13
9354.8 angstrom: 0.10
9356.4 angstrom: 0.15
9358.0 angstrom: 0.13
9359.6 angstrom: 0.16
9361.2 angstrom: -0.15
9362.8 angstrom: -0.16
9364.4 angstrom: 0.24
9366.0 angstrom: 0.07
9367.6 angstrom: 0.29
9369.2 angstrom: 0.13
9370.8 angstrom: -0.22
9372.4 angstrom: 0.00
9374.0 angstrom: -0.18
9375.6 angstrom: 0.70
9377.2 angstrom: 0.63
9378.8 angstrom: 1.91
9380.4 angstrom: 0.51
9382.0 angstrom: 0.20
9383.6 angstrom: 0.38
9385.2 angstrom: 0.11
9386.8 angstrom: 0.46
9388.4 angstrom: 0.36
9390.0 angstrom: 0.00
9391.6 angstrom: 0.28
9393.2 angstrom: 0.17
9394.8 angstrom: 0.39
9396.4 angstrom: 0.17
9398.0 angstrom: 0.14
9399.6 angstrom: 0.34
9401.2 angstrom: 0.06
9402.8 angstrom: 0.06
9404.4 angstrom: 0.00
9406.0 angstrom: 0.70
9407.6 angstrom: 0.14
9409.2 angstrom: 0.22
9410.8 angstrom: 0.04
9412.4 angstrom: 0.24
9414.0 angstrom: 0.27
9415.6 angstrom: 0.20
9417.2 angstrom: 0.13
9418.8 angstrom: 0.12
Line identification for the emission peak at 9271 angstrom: H-beta 4861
